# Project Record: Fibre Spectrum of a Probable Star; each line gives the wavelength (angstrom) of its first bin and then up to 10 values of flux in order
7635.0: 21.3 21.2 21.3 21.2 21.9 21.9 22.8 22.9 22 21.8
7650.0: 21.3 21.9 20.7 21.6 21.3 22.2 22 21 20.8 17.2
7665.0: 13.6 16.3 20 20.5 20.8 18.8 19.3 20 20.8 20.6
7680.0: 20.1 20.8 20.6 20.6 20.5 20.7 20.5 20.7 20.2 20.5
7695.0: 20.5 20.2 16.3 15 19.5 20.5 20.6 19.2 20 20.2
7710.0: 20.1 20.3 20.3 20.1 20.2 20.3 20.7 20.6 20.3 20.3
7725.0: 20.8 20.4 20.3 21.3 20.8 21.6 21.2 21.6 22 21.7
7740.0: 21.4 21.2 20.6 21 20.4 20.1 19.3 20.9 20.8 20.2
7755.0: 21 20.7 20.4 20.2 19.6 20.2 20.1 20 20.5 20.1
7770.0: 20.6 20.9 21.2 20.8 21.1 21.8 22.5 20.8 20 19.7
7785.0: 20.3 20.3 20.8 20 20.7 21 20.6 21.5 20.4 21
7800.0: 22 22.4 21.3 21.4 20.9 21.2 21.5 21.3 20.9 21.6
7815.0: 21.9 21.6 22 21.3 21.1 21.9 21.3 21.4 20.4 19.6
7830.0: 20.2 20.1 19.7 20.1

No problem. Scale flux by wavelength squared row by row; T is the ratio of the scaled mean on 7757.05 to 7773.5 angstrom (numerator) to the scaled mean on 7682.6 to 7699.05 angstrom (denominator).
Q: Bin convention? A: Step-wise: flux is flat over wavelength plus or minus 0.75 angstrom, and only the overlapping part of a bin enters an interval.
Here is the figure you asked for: 1.04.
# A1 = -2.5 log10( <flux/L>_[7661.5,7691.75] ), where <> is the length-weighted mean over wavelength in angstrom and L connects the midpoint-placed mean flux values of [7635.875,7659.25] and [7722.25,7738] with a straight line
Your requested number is 0.096 mag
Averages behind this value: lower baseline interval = 21.7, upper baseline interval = 21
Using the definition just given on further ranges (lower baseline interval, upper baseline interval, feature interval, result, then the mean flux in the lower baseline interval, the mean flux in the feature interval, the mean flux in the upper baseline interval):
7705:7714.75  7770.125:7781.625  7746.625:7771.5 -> 0.032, 20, 20.3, 21.2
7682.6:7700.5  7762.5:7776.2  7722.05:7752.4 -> -0.036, 19.7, 20.9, 20.5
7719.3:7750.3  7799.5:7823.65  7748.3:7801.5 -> 0.028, 20.8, 20.7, 21.5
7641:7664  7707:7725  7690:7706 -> 0.070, 21.5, 19.4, 20.3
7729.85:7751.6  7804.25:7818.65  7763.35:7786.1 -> 0.026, 21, 20.7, 21.4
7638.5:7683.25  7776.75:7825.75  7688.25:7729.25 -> 0.043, 20.6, 20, 21.2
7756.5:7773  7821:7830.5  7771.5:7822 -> -0.027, 20.3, 21.1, 20.8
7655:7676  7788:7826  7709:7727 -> -0.008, 19.6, 20.4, 21.3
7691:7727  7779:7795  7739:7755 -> -0.023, 19.9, 20.6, 20.5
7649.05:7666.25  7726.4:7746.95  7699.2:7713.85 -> 0.057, 20.2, 19.7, 21.1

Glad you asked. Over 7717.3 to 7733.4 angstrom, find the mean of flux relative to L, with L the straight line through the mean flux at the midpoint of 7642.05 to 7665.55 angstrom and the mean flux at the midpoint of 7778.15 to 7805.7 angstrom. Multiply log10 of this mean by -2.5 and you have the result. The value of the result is 0.01 mag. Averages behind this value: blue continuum 21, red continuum 20.9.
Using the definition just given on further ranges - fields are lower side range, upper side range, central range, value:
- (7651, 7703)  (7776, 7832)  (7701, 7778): -0.01 mag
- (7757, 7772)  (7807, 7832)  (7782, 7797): 0.01 mag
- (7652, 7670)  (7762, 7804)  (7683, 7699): 0.00 mag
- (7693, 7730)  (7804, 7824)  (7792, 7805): 0.00 mag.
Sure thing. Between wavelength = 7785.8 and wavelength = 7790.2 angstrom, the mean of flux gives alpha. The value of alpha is 20.4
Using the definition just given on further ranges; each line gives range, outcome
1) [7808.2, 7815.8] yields 21.4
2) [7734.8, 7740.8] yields 21.7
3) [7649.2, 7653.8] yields 21.3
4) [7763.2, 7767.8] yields 20.2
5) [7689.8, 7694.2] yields 20.5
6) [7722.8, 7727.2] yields 20.5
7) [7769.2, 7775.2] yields 20.9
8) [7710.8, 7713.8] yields 20.3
